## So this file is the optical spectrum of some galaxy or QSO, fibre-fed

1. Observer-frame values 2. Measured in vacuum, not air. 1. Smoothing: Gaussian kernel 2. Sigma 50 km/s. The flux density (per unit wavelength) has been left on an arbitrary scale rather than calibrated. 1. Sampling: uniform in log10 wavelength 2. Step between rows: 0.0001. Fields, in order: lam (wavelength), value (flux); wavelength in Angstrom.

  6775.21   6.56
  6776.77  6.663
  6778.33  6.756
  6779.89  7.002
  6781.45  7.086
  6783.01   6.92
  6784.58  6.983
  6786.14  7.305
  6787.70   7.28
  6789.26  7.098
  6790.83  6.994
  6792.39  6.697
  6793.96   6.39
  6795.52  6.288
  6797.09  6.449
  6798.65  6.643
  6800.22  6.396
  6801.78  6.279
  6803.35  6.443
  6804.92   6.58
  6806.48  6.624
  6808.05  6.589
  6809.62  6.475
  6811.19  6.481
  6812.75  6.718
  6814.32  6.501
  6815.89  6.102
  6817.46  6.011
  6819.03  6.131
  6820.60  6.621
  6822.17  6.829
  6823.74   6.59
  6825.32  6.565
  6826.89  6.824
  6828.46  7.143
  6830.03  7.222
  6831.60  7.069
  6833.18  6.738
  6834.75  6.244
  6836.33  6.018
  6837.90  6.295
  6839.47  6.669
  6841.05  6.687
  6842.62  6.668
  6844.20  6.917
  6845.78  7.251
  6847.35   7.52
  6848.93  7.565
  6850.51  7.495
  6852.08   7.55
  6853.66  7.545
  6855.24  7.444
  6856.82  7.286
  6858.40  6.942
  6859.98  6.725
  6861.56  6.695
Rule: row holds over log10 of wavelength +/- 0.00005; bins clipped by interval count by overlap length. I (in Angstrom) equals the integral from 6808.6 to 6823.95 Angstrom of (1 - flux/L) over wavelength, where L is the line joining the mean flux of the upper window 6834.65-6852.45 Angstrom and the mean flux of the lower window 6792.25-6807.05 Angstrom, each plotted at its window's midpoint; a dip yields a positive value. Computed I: 0.5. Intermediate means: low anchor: 6.47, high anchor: 6.92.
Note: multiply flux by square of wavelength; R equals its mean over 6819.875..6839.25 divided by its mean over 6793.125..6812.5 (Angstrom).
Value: 1.0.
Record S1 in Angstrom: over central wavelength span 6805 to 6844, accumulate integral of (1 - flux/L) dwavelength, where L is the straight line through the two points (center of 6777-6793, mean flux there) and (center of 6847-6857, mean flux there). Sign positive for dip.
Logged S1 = 3.8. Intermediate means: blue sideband 7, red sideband 7.49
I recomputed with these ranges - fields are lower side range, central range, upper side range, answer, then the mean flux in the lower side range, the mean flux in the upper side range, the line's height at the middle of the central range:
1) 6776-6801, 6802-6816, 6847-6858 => 1.01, 6.81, 7.46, 7.02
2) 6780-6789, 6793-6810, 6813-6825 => 0.74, 7.11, 6.41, 6.77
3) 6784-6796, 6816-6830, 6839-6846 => 0.49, 6.89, 6.81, 6.84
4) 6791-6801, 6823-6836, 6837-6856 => 0.28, 6.51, 7.13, 6.92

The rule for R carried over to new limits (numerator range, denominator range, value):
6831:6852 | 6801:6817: 1.07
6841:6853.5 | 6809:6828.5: 1.12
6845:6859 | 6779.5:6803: 1.11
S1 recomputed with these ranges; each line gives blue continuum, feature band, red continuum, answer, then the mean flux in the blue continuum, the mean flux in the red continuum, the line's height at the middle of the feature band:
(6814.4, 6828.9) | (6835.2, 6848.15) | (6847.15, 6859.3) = 0.6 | 6.52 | 7.4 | 7.08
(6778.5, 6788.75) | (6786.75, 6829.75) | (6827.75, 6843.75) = 1.8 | 7.08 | 6.68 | 6.89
